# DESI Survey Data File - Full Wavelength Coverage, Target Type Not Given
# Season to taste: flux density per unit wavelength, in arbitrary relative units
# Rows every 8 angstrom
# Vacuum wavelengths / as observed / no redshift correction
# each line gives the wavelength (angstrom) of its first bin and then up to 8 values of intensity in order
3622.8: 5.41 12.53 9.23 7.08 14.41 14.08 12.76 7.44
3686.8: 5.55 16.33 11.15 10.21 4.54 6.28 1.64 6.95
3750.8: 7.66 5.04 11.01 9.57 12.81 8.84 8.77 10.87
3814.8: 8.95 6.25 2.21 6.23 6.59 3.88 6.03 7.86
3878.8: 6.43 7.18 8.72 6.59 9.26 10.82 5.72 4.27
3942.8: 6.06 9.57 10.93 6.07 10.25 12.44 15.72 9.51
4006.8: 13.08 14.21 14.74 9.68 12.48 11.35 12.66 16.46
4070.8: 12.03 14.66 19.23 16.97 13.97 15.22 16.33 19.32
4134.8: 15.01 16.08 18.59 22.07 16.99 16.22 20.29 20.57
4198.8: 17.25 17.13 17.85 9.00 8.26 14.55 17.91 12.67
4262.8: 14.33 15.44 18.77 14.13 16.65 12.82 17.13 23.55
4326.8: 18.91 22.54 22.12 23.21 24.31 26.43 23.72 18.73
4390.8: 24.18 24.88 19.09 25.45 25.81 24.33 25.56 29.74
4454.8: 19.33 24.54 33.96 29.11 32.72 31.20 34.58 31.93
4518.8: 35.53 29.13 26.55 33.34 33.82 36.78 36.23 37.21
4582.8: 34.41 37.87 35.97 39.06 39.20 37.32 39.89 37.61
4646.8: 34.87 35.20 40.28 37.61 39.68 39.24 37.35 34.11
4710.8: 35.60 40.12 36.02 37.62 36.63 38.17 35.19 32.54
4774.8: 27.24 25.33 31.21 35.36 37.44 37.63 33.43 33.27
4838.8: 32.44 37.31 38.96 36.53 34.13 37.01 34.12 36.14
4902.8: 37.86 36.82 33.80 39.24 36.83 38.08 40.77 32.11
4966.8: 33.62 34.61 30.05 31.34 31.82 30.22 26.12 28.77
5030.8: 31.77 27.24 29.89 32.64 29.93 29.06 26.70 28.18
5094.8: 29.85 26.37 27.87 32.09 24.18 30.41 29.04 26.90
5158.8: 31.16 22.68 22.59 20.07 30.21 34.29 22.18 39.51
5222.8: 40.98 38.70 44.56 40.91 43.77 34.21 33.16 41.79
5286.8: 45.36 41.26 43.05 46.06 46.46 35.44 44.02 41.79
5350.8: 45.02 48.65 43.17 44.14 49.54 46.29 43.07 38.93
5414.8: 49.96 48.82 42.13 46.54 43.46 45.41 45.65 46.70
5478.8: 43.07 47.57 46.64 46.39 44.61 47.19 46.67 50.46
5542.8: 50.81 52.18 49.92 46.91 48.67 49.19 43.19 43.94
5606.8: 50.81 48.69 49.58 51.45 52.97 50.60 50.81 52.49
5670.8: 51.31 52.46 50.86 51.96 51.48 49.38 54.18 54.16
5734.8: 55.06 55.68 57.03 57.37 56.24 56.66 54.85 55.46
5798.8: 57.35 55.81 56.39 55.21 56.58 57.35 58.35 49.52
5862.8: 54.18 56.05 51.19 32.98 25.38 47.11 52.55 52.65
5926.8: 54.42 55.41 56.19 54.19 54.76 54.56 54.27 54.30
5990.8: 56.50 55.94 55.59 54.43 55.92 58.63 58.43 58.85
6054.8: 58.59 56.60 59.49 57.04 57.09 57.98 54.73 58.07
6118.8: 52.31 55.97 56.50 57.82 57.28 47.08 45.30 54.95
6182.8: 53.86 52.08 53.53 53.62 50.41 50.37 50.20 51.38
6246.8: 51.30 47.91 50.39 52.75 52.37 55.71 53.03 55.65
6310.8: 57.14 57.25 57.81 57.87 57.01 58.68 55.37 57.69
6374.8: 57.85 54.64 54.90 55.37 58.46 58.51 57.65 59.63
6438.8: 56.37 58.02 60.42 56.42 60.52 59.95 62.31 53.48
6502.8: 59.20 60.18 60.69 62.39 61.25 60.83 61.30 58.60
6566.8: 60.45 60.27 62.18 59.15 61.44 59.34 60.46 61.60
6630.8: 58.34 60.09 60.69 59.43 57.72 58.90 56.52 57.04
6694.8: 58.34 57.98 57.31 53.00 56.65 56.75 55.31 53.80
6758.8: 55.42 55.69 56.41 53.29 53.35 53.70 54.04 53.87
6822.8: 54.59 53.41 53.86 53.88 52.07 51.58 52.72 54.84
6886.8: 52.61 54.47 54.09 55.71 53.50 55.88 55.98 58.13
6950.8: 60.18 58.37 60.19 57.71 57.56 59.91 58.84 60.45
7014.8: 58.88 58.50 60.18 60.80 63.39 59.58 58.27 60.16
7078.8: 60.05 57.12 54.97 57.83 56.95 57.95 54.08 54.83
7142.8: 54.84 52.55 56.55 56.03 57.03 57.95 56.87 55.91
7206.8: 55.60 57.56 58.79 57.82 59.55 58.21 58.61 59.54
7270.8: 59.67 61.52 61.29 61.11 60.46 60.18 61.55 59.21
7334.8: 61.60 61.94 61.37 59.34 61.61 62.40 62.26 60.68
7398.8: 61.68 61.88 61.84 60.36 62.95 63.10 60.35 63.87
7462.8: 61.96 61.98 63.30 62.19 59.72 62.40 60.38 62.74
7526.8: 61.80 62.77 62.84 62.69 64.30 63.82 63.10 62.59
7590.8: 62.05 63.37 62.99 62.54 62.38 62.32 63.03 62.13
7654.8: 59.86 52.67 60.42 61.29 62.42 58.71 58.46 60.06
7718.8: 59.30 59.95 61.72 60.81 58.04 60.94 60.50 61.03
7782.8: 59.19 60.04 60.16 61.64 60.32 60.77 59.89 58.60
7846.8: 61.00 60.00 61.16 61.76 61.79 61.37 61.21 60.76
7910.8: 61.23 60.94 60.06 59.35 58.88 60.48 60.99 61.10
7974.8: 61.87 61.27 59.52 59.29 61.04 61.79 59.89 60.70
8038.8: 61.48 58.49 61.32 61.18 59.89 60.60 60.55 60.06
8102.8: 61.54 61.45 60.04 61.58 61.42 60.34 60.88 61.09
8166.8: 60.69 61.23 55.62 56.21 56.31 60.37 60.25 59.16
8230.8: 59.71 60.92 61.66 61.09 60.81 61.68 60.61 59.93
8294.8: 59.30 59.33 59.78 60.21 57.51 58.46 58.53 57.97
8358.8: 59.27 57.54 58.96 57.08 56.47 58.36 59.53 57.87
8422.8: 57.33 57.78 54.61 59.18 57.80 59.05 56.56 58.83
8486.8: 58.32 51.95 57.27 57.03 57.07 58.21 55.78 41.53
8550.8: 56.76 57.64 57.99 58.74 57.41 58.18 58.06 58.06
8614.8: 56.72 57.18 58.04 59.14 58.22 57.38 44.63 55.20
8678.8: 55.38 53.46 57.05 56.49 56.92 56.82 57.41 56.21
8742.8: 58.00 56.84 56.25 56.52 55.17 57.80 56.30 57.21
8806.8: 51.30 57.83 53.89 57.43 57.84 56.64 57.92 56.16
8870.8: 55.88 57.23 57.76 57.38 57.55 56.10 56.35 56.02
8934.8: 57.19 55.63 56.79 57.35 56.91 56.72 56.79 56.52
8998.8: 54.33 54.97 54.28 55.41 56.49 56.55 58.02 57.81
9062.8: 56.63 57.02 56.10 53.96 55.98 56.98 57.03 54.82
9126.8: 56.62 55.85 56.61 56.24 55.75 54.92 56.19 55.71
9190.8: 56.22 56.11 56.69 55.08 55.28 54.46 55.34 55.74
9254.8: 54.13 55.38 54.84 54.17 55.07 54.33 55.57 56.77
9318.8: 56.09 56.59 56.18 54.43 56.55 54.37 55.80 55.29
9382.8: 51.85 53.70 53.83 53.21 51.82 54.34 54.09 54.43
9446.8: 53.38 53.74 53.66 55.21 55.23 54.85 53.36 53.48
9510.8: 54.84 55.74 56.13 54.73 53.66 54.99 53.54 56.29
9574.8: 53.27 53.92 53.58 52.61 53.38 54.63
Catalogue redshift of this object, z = 0.000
